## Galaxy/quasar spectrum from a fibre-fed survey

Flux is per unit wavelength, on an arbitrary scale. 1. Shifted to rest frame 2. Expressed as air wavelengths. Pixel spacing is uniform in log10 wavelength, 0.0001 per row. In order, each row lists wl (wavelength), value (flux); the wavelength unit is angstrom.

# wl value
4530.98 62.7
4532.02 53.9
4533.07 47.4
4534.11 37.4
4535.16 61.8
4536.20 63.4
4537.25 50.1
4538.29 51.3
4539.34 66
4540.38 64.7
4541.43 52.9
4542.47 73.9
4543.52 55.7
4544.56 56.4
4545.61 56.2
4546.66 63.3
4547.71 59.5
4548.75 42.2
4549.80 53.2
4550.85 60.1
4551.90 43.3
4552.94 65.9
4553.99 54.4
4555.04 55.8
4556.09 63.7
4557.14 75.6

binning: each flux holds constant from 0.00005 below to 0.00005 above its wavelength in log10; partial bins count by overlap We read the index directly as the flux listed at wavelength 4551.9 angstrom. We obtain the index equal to 43.3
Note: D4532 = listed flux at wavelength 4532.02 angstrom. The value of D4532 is 53.9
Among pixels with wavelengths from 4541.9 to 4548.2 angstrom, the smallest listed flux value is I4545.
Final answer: 55.7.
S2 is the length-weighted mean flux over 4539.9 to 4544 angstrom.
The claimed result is 61.8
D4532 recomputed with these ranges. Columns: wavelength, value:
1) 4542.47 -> 73.9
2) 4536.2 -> 63.4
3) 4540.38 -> 64.7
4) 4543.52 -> 55.7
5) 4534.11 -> 37.4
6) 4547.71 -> 59.5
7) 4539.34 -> 66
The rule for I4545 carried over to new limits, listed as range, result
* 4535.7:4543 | 50.1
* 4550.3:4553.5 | 43.3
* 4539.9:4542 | 52.9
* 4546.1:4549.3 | 42.2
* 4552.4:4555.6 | 54.4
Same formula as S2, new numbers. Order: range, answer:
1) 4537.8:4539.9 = 58.9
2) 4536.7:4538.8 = 50.8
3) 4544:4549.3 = 55.5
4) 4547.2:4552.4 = 51.7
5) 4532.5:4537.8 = 52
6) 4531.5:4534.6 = 46.3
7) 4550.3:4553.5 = 56.4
